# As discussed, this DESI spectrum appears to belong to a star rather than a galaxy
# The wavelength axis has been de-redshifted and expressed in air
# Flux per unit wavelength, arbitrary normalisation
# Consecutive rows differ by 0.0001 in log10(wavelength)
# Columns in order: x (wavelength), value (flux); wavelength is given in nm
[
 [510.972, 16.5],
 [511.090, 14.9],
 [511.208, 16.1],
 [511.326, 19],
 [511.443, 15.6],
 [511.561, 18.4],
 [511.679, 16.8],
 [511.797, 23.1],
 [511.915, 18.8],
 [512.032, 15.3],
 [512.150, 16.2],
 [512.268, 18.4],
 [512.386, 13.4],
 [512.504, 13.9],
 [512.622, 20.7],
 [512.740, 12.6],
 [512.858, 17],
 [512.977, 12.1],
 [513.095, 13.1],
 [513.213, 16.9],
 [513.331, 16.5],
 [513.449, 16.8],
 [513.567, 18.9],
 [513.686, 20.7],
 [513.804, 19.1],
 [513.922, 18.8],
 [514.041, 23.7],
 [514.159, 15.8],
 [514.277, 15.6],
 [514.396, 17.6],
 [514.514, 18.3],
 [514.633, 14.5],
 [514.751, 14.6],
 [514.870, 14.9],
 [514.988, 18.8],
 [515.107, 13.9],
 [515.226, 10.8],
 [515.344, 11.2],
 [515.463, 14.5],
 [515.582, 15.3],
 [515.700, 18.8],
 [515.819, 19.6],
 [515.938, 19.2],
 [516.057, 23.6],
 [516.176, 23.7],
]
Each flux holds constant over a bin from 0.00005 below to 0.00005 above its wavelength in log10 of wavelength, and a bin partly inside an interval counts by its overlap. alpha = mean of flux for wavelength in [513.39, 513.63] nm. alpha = 17.9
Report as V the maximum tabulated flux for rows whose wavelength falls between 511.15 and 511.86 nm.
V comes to 23.1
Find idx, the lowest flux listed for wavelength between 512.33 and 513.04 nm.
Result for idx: 12.1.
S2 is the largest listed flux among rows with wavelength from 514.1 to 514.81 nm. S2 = 18.3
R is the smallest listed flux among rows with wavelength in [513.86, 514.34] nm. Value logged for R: 15.6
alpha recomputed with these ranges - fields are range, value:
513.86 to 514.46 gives 18.3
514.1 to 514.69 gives 16.4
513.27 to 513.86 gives 18.4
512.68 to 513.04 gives 13.9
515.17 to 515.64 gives 13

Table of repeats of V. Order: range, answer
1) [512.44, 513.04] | 20.7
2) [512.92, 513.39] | 16.9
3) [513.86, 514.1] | 23.7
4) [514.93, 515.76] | 18.8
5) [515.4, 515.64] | 15.3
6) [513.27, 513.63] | 18.9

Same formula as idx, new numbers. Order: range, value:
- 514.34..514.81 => 14.5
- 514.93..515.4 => 10.8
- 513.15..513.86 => 16.5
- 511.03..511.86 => 14.9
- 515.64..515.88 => 18.8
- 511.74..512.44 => 13.4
